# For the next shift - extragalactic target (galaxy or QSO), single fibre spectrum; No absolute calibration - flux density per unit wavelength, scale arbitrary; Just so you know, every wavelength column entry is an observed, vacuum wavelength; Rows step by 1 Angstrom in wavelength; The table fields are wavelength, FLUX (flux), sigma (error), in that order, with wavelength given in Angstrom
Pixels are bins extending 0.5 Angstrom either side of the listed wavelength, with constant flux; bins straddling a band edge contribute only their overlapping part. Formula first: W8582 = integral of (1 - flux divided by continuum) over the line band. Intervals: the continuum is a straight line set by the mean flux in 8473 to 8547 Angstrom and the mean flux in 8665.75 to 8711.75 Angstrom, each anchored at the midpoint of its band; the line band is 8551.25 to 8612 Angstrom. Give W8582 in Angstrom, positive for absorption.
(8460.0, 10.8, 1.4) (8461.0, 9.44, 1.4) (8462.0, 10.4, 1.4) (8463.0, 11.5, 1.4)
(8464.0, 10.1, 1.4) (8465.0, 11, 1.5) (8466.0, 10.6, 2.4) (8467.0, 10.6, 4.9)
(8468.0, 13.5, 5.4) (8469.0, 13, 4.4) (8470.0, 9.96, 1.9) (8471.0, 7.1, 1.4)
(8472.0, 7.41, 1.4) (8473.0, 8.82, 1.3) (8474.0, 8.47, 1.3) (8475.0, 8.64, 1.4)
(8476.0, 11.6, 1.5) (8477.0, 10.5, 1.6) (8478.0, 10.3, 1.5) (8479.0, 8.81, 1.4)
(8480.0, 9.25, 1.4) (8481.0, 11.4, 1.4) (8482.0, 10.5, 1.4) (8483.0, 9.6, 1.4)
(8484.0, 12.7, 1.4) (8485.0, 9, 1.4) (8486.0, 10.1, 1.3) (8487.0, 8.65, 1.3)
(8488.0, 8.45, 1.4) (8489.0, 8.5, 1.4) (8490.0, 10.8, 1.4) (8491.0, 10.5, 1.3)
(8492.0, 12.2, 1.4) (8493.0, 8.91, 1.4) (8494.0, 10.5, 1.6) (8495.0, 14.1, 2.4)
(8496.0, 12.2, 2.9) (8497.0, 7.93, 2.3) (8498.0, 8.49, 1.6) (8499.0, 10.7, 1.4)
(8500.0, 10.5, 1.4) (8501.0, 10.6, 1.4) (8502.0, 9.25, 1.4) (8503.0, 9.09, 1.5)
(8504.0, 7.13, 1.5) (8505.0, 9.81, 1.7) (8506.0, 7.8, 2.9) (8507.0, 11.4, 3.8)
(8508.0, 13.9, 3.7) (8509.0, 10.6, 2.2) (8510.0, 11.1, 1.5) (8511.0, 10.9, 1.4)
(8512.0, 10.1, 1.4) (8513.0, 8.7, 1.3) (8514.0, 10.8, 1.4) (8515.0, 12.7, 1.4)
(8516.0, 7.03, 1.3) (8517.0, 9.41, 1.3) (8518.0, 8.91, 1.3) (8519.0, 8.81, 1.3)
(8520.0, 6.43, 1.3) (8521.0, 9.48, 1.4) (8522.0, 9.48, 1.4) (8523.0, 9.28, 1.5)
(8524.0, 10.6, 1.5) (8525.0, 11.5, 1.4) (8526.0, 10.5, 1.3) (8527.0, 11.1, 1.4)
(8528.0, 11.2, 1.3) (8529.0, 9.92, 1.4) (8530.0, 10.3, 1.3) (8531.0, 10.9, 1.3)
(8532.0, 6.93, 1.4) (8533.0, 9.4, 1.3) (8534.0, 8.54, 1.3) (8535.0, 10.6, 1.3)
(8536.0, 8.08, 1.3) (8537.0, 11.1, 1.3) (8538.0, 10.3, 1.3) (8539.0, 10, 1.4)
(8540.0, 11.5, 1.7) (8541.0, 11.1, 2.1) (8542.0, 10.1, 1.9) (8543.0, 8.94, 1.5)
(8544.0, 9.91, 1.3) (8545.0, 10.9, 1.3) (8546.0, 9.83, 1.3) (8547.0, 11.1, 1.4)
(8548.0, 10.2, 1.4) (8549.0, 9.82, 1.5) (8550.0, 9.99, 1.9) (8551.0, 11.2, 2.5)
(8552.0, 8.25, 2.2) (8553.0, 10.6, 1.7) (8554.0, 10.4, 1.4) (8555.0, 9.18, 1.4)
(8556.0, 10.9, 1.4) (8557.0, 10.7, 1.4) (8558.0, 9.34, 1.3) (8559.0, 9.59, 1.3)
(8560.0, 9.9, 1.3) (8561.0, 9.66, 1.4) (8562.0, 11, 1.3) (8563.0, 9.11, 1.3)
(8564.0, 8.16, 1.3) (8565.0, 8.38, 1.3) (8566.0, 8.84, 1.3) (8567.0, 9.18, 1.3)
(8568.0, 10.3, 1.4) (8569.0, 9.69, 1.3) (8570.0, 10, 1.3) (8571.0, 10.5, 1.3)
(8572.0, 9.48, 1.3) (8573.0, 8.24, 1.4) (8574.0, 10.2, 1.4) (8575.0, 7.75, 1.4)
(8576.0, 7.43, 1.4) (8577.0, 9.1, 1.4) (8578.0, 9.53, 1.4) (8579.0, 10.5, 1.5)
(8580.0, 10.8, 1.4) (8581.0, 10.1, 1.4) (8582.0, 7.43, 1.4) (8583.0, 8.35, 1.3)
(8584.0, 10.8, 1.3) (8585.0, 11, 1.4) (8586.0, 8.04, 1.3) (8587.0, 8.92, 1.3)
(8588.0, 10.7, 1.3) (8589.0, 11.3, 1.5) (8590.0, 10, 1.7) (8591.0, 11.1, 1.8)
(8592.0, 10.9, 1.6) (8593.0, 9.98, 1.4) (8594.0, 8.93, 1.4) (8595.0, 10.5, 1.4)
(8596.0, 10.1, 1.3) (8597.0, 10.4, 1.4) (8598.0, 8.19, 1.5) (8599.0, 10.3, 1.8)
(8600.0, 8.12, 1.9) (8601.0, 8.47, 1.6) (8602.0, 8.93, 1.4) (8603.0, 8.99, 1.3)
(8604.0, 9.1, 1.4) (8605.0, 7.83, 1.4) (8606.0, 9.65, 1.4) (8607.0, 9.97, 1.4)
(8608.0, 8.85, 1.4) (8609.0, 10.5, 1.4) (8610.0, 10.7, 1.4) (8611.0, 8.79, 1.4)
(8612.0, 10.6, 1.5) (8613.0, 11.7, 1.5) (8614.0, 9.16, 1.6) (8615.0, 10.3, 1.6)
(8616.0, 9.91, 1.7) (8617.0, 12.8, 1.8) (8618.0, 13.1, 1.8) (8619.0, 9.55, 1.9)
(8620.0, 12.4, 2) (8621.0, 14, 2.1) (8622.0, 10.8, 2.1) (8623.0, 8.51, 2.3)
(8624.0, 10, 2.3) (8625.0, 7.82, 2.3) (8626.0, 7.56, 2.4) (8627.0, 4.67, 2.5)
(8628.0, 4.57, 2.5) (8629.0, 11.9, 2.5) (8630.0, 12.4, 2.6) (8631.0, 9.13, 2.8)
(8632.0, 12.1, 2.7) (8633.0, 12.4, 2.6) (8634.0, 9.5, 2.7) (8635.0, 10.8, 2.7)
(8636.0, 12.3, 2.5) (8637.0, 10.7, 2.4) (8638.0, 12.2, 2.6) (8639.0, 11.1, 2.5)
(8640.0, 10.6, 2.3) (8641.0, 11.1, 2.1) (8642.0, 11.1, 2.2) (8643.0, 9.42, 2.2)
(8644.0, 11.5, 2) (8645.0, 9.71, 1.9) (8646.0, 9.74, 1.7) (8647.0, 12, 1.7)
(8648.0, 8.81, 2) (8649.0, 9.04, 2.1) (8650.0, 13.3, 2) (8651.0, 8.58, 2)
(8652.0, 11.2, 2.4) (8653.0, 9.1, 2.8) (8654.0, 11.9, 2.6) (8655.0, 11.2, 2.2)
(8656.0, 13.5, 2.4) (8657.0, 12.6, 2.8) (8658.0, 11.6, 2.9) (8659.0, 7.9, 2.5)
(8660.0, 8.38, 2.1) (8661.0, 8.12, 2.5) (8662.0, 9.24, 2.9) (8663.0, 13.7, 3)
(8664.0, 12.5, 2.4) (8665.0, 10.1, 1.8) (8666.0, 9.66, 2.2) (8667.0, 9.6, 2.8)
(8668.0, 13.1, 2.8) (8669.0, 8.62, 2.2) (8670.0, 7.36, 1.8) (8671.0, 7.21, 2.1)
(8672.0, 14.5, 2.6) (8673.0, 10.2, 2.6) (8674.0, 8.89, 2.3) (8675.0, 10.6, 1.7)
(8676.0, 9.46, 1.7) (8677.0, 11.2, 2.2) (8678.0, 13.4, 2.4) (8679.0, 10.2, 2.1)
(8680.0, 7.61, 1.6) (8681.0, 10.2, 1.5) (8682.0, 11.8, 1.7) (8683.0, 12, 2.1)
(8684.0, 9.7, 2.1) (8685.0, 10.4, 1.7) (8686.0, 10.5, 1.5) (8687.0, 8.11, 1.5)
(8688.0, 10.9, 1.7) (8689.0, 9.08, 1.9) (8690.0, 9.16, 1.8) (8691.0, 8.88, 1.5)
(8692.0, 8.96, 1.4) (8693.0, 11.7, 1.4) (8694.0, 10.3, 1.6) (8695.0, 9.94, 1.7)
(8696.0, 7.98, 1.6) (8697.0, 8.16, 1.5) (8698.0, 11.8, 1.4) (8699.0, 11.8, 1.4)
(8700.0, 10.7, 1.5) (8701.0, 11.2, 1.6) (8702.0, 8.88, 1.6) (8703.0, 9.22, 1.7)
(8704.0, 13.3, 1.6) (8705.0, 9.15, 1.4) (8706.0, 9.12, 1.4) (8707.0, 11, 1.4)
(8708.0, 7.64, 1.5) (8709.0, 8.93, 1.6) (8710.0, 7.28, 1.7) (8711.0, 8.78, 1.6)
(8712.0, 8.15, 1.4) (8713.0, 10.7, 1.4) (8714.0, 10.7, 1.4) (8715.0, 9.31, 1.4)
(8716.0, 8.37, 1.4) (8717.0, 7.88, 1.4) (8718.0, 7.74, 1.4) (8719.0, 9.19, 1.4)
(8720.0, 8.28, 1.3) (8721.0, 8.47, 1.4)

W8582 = 2.4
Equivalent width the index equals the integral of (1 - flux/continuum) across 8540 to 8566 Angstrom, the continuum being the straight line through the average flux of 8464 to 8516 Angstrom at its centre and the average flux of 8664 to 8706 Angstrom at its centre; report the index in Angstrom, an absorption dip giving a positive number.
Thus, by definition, 0.5 Angstrom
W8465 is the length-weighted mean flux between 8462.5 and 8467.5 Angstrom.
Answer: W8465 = 10.8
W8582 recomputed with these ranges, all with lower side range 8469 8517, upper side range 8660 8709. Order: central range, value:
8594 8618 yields 0.6 Angstrom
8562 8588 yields 1.8 Angstrom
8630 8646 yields -1.3 Angstrom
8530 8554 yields 0.1 Angstrom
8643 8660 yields -0.9 Angstrom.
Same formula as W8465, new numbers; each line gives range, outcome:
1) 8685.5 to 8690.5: 9.55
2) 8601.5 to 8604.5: 9.01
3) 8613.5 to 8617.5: 10.5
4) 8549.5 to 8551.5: 10.6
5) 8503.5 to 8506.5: 8.25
